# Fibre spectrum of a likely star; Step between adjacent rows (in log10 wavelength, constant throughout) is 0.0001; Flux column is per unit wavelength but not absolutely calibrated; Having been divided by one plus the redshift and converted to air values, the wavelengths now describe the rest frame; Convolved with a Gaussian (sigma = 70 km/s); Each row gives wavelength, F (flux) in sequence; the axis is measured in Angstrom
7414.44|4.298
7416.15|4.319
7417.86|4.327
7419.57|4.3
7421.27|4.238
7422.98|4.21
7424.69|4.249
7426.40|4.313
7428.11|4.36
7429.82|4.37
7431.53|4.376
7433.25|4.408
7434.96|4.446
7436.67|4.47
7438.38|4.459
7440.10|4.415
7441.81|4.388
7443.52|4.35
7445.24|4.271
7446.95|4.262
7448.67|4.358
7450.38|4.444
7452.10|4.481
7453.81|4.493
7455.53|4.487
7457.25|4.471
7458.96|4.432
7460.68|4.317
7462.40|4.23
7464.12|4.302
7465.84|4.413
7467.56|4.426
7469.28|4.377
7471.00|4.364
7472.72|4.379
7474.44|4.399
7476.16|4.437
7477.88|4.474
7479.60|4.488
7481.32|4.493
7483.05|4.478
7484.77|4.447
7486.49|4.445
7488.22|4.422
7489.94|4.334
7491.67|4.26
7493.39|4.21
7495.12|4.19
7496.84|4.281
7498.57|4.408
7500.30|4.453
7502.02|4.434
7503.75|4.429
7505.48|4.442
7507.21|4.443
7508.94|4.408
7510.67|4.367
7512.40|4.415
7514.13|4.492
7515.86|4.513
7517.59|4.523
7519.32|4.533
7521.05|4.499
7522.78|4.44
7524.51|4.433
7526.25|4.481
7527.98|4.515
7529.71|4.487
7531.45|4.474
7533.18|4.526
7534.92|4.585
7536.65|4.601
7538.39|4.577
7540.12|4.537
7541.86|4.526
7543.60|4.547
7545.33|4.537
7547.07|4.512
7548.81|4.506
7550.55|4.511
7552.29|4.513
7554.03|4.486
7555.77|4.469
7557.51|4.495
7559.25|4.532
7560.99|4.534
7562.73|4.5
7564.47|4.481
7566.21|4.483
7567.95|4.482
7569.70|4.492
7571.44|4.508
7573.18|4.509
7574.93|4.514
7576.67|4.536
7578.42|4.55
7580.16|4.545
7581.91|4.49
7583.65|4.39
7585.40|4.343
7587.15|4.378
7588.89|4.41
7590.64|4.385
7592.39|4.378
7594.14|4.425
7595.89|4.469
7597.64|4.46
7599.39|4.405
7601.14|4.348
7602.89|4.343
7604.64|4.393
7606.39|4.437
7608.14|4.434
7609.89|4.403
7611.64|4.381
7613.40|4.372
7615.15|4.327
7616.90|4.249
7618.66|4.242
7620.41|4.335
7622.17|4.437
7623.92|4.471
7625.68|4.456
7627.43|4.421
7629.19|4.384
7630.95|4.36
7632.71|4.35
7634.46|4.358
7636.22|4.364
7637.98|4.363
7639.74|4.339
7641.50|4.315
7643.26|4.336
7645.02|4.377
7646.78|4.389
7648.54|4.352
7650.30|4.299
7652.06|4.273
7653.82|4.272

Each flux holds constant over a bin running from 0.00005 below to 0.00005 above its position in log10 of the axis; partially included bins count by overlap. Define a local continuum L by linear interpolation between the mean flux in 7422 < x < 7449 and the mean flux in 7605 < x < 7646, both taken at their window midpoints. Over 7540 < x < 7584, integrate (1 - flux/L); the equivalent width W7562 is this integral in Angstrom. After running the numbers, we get -1.4 Angstrom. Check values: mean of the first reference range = 4.35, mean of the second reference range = 4.37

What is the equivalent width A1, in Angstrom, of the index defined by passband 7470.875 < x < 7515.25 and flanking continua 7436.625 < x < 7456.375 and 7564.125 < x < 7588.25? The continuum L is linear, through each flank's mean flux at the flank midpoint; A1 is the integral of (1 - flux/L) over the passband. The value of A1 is 0.3 Angstrom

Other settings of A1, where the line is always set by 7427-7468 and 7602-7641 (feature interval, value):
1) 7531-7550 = -0.69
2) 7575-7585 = -0.27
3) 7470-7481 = -0.10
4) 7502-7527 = -0.42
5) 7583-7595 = -0.03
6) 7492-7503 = 0.15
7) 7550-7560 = -0.27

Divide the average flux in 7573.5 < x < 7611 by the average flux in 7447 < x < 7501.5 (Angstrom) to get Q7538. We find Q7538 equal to 1.01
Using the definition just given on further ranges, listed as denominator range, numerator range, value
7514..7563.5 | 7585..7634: 0.97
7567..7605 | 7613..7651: 0.98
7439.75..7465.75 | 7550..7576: 1.03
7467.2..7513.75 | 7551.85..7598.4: 1.02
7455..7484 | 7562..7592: 1.01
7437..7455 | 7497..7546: 1.02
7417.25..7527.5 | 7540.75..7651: 1.01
